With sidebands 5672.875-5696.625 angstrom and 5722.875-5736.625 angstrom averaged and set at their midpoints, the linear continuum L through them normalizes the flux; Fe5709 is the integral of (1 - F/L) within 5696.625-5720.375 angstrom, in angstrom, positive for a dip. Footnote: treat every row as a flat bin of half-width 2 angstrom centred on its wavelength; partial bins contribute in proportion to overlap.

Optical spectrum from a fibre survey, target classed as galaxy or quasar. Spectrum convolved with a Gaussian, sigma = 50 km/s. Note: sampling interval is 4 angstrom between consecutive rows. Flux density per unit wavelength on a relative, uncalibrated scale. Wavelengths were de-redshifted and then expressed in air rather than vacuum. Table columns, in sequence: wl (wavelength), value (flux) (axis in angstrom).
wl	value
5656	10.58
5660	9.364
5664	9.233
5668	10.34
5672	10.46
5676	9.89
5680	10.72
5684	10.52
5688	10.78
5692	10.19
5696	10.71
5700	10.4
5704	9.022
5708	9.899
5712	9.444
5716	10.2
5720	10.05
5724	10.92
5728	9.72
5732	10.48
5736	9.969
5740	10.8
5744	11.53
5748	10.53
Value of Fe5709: 1.1 angstrom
